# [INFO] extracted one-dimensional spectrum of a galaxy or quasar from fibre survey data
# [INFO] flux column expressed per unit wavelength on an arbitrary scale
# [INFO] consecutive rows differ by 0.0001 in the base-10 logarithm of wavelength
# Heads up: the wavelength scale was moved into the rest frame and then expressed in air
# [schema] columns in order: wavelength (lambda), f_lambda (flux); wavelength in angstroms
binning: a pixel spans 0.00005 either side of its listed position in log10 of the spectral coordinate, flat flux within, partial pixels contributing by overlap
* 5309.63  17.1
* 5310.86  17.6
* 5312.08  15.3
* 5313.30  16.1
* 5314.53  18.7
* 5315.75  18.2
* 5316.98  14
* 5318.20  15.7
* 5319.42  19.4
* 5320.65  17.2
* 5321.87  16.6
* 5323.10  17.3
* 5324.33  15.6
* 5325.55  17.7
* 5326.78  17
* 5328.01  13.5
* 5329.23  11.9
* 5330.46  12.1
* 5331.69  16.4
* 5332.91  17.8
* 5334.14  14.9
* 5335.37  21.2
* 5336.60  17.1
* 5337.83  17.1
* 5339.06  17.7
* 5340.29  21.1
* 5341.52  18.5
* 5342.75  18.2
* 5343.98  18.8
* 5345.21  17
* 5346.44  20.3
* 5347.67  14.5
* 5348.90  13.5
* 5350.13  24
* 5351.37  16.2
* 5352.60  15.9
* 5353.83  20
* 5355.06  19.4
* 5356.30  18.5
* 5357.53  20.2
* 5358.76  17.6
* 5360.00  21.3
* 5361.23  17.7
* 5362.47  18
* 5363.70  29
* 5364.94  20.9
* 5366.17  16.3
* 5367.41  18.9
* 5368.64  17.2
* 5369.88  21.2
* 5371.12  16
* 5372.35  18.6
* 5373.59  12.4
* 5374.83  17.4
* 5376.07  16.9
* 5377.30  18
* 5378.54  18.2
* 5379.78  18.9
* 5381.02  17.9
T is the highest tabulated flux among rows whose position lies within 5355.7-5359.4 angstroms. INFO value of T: 20.2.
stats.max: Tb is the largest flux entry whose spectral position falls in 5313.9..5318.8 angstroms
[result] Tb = 18.7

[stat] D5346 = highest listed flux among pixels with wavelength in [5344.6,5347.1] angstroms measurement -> 20.3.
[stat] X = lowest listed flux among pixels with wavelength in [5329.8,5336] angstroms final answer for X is 12.1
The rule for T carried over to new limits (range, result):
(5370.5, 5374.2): 18.6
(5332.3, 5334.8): 17.8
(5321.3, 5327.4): 17.7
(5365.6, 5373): 21.2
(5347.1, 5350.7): 24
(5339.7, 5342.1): 21.1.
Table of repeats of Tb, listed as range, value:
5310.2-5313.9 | 17.6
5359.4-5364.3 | 29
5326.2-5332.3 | 17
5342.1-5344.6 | 18.8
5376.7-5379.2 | 18.2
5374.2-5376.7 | 17.4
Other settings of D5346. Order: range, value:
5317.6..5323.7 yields 19.4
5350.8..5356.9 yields 20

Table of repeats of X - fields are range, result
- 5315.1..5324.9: 14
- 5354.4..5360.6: 17.6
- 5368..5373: 16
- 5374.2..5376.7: 16.9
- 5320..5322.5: 16.6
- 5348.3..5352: 13.5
